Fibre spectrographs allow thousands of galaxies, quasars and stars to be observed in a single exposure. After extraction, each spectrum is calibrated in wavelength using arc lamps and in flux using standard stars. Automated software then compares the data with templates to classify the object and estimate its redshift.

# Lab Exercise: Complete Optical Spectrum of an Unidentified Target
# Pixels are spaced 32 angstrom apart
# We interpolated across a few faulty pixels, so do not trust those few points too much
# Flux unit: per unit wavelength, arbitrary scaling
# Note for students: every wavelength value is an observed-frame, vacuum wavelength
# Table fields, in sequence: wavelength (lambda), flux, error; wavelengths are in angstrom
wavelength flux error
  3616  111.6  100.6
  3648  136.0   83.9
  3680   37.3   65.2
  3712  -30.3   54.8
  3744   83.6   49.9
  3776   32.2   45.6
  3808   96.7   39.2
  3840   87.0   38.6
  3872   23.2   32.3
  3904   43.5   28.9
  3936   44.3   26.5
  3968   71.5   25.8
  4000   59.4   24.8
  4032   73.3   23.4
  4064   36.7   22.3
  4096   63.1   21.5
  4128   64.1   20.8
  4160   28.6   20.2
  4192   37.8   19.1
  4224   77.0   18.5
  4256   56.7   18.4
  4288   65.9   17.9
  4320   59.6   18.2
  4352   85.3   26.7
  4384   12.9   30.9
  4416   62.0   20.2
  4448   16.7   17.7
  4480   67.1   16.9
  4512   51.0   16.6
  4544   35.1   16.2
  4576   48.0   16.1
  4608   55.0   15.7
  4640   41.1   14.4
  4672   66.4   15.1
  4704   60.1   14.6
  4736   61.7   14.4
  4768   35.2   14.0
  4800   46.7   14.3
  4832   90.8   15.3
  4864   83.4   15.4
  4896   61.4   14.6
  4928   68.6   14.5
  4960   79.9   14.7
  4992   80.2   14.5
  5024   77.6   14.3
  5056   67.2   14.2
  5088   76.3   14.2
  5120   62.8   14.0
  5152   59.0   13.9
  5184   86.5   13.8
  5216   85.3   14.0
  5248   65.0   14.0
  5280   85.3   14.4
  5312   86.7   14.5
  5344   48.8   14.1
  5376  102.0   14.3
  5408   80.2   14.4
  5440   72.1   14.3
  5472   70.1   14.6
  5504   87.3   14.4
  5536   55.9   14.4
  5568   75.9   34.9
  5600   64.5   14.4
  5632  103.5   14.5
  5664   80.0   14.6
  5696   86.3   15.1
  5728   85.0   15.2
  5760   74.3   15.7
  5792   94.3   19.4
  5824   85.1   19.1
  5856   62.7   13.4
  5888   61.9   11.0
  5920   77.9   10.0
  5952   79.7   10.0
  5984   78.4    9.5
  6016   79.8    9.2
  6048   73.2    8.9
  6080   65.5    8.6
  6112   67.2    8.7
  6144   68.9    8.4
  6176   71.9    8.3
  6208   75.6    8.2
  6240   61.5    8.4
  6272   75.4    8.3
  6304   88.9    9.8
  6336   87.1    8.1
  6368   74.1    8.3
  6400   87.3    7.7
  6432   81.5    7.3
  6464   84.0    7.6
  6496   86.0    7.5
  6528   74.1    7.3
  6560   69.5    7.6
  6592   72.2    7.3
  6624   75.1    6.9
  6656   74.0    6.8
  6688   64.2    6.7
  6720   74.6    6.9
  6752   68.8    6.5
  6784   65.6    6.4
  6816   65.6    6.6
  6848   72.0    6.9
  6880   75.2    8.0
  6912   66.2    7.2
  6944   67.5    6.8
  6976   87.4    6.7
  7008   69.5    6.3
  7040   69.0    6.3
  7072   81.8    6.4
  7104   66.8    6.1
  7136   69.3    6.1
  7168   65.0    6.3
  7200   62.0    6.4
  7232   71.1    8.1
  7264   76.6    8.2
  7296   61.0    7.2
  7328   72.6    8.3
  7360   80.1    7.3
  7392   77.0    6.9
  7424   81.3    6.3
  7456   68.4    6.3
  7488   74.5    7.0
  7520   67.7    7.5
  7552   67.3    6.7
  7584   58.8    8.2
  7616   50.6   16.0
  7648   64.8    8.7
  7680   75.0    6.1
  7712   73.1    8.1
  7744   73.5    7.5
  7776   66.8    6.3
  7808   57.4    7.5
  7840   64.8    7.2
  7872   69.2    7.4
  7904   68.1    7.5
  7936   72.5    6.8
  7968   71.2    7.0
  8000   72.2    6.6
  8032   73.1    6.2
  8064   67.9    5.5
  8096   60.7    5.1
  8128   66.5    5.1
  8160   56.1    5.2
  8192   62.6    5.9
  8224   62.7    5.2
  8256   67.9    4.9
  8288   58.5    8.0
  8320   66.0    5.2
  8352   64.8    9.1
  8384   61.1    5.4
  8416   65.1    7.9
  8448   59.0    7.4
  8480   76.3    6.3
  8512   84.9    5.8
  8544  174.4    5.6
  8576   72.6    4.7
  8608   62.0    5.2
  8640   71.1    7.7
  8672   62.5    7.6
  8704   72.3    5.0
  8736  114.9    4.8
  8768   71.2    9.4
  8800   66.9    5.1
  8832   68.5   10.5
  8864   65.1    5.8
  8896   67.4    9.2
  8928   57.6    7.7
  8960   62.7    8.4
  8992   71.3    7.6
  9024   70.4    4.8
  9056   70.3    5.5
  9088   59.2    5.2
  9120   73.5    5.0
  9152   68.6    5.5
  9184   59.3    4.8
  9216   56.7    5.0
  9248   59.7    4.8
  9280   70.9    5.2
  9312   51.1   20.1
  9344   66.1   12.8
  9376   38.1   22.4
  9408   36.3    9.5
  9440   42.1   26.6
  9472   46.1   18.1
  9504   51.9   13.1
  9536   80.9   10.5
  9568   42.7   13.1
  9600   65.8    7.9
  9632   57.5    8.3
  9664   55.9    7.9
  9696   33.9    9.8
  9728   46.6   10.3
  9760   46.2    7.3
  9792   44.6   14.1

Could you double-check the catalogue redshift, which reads 0.299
